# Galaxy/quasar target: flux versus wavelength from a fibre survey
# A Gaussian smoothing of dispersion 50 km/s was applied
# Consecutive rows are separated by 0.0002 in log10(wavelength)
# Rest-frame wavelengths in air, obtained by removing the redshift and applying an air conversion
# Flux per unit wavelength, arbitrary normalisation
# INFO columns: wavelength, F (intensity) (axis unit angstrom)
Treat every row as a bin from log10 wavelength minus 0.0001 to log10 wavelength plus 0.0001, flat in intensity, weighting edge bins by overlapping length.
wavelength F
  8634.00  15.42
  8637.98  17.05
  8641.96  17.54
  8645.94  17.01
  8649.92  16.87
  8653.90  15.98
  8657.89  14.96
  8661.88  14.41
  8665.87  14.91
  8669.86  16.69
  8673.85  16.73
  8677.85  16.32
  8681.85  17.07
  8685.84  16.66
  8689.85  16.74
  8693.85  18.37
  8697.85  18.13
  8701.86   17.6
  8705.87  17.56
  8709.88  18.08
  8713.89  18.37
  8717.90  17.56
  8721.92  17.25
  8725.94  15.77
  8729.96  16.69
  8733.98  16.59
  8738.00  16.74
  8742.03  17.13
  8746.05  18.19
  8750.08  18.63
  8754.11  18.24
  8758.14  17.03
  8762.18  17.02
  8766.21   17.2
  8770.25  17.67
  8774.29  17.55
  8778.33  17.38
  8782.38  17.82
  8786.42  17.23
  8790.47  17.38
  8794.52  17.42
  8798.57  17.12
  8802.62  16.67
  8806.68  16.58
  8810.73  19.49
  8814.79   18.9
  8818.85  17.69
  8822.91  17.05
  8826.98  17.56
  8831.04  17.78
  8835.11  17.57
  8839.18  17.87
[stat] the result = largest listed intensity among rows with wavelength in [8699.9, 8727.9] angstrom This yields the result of 18.37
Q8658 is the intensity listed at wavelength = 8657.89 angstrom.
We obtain 14.96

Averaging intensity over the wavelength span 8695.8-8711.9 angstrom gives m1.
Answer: 17.8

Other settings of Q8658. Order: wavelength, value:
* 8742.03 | 17.13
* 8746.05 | 18.19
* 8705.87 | 17.56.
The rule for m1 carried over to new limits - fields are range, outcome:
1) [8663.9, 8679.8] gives 16.2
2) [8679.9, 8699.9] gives 17.4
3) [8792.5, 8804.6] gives 17.1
